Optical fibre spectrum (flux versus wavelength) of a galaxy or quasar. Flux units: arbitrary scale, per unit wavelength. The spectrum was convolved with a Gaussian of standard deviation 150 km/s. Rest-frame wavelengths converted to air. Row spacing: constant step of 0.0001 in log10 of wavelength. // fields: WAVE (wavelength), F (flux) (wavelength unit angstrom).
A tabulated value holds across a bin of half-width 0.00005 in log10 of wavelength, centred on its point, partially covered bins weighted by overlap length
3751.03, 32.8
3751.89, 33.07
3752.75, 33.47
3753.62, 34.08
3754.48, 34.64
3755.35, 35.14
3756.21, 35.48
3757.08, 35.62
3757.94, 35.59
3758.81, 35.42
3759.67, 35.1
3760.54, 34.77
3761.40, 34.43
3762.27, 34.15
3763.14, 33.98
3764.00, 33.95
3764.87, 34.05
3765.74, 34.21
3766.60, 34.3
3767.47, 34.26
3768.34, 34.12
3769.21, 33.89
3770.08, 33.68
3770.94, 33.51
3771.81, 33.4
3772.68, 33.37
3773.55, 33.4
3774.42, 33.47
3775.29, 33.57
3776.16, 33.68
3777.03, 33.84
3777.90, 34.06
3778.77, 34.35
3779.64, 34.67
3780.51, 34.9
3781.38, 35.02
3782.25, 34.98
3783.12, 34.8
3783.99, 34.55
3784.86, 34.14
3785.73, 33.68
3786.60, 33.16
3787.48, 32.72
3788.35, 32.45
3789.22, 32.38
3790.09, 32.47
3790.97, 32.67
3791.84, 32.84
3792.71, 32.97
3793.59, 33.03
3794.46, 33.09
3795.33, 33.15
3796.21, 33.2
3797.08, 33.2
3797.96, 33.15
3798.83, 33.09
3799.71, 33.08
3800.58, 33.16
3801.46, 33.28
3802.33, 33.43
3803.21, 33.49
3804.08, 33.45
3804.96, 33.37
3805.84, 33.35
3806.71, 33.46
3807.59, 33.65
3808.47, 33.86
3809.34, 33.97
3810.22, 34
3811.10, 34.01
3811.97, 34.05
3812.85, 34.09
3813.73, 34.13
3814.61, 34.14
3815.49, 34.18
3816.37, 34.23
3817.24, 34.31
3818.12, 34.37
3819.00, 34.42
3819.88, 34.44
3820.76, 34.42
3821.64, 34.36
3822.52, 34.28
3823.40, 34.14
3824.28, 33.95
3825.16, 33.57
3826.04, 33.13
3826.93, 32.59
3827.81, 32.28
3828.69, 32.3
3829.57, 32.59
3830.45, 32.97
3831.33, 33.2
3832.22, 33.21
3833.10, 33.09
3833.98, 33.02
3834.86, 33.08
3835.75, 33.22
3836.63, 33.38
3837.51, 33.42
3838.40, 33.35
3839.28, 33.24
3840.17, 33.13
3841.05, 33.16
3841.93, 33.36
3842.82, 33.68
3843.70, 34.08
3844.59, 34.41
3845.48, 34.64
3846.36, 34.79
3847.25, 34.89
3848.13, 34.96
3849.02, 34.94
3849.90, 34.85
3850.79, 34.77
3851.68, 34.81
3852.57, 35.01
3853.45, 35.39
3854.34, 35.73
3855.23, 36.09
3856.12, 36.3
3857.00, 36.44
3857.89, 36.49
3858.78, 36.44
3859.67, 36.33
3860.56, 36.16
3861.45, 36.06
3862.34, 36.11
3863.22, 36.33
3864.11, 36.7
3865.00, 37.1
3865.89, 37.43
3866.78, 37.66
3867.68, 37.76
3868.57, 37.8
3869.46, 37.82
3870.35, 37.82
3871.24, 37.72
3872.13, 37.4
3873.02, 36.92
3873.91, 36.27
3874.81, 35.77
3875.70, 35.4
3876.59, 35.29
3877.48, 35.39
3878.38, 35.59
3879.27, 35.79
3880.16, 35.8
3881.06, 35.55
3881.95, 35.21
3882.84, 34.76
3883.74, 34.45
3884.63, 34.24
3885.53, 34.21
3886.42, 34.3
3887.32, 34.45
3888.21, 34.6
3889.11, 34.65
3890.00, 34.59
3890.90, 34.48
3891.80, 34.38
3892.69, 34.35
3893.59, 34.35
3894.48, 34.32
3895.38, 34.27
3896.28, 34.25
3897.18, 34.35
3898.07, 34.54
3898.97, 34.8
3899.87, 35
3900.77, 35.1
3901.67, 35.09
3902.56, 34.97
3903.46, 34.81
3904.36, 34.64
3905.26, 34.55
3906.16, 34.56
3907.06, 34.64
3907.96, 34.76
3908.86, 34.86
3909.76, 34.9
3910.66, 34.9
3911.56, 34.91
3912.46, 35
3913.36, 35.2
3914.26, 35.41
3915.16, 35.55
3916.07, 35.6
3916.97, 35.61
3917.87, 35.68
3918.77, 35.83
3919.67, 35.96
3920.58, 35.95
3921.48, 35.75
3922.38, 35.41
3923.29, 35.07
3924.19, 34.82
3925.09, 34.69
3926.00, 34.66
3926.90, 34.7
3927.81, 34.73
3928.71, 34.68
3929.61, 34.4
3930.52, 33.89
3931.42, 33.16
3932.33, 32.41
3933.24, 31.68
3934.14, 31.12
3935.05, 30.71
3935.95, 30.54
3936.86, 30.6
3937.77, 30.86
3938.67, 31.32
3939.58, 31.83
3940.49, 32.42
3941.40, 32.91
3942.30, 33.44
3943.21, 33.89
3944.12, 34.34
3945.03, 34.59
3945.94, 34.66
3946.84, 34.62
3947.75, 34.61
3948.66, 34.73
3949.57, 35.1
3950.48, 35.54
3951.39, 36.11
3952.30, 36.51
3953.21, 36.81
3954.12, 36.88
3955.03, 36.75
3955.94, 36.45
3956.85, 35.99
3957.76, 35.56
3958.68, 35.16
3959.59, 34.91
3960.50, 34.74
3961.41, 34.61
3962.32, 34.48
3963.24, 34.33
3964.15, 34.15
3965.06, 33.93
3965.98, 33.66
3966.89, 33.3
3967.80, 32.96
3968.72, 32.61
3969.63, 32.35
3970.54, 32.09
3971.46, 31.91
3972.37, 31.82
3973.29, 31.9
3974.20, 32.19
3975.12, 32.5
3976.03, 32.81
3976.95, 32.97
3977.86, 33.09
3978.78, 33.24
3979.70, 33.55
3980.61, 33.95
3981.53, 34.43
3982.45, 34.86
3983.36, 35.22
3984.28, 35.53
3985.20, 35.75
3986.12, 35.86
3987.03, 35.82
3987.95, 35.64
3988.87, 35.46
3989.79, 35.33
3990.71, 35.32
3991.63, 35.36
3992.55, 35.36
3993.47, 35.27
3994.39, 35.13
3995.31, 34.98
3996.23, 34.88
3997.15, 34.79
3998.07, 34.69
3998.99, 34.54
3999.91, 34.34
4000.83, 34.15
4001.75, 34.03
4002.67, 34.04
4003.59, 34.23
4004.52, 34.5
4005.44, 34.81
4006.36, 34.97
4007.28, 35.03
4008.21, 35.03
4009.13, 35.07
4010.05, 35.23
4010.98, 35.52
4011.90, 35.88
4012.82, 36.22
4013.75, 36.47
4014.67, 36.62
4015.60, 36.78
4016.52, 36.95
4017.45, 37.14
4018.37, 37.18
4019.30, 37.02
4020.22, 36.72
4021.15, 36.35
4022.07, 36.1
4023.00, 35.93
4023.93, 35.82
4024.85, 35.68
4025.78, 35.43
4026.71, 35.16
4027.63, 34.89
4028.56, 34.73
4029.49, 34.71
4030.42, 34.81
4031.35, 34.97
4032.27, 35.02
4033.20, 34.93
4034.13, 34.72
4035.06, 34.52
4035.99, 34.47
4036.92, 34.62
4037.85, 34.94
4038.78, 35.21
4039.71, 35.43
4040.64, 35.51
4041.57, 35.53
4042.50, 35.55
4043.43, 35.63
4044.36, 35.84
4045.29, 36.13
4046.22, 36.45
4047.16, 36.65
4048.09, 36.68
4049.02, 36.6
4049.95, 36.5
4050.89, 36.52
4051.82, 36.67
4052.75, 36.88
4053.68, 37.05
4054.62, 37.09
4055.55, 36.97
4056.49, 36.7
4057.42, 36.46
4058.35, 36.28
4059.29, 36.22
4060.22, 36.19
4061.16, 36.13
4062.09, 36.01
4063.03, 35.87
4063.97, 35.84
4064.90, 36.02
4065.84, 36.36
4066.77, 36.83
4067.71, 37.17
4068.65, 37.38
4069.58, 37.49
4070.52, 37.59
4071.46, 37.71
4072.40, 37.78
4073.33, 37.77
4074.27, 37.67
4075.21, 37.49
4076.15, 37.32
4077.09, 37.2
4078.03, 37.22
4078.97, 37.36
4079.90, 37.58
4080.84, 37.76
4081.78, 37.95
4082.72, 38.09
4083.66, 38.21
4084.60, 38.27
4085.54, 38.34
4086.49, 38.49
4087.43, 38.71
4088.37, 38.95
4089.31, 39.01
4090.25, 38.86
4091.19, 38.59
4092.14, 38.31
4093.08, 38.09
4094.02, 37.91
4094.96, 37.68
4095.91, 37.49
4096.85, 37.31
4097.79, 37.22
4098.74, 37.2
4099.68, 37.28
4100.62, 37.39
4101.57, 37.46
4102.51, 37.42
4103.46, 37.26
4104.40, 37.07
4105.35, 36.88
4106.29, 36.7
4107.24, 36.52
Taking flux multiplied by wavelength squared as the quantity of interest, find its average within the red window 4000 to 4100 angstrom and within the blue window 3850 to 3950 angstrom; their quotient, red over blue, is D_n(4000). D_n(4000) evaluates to 1.13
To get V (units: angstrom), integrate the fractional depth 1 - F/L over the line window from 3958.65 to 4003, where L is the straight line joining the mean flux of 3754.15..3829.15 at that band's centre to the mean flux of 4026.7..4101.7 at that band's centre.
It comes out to 2.11 angstrom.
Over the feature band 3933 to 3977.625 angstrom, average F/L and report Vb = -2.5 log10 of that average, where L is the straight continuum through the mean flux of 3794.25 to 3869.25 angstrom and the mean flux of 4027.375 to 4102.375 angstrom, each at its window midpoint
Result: 0.06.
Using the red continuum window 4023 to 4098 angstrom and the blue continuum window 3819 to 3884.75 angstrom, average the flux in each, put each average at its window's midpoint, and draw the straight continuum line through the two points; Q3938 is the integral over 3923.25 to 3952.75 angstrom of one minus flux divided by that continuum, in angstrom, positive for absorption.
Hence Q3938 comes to 1.7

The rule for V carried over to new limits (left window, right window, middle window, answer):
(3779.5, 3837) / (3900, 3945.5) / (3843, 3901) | -2.8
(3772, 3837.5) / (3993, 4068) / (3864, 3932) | -1.6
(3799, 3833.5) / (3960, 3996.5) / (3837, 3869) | -1.6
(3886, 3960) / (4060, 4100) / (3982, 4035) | 1.1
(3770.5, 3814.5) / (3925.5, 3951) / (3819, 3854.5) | -0.4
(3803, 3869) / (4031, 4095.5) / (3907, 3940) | 1.2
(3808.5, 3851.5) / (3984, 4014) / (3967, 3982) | 0.9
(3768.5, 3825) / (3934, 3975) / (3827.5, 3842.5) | 0.3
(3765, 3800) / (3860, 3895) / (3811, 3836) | 0.6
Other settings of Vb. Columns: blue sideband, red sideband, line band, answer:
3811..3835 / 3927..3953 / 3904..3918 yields -0.05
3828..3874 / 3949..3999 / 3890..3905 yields 0.01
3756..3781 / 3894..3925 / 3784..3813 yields 0.03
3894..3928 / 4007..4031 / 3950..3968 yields 0.01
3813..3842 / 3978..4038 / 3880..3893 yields -0.02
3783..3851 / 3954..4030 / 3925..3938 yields 0.05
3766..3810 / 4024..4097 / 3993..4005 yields 0.04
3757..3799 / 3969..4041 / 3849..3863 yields -0.05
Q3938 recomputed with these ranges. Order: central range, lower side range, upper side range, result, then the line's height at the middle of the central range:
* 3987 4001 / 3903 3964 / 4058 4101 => 0.3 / 35.7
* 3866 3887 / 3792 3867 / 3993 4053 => -0.9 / 34.5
